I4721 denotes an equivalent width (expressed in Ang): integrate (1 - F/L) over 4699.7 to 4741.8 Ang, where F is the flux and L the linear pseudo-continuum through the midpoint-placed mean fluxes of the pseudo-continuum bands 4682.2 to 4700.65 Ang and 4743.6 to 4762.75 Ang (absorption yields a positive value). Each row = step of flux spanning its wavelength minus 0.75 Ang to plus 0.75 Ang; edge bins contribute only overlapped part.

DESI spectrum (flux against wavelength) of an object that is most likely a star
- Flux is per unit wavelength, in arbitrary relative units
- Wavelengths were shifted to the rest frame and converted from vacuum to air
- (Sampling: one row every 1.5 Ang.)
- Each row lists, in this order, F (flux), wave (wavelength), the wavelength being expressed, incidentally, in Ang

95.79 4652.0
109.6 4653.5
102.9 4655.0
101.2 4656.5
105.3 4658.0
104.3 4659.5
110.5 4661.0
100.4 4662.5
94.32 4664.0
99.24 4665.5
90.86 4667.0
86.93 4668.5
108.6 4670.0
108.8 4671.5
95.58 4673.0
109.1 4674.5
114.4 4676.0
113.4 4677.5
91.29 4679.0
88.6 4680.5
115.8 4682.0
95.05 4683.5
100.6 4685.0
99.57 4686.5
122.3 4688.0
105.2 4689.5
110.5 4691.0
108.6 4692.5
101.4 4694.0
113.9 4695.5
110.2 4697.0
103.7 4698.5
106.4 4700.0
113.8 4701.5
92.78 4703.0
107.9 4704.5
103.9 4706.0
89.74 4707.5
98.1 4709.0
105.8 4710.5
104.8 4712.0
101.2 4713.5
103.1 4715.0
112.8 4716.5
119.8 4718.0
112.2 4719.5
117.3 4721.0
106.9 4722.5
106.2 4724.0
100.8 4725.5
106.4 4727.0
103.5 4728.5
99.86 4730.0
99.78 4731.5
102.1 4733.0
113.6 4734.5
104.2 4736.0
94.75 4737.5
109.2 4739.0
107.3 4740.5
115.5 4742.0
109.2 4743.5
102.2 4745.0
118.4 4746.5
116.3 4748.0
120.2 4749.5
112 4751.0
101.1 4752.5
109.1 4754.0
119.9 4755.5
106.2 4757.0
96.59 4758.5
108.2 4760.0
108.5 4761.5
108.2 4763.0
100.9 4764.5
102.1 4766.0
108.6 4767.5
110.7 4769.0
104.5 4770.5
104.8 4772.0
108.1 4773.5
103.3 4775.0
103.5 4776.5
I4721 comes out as 1.1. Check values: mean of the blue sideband 107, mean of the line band 105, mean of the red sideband 110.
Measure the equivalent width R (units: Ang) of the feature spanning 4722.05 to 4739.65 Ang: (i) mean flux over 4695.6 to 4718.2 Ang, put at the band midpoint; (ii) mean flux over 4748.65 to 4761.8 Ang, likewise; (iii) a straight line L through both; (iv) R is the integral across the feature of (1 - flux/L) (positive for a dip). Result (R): 0.51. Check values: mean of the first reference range 105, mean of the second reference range 109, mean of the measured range 104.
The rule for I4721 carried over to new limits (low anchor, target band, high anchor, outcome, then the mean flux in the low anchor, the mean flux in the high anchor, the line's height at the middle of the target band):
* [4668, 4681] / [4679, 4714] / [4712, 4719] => 0.58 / 102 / 109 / 106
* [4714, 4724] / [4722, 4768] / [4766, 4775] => 0.79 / 111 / 107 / 109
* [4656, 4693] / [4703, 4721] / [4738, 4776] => 0.03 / 103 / 108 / 106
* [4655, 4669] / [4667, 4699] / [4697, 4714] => -1.07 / 99.6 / 103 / 101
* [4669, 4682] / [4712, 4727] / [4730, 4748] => -0.35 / 104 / 107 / 106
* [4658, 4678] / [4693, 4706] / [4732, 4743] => -0.21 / 103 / 107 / 104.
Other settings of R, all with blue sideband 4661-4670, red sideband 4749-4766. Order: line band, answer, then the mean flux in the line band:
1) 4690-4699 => -0.7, 108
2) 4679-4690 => -0.4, 103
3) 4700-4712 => -0.1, 102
